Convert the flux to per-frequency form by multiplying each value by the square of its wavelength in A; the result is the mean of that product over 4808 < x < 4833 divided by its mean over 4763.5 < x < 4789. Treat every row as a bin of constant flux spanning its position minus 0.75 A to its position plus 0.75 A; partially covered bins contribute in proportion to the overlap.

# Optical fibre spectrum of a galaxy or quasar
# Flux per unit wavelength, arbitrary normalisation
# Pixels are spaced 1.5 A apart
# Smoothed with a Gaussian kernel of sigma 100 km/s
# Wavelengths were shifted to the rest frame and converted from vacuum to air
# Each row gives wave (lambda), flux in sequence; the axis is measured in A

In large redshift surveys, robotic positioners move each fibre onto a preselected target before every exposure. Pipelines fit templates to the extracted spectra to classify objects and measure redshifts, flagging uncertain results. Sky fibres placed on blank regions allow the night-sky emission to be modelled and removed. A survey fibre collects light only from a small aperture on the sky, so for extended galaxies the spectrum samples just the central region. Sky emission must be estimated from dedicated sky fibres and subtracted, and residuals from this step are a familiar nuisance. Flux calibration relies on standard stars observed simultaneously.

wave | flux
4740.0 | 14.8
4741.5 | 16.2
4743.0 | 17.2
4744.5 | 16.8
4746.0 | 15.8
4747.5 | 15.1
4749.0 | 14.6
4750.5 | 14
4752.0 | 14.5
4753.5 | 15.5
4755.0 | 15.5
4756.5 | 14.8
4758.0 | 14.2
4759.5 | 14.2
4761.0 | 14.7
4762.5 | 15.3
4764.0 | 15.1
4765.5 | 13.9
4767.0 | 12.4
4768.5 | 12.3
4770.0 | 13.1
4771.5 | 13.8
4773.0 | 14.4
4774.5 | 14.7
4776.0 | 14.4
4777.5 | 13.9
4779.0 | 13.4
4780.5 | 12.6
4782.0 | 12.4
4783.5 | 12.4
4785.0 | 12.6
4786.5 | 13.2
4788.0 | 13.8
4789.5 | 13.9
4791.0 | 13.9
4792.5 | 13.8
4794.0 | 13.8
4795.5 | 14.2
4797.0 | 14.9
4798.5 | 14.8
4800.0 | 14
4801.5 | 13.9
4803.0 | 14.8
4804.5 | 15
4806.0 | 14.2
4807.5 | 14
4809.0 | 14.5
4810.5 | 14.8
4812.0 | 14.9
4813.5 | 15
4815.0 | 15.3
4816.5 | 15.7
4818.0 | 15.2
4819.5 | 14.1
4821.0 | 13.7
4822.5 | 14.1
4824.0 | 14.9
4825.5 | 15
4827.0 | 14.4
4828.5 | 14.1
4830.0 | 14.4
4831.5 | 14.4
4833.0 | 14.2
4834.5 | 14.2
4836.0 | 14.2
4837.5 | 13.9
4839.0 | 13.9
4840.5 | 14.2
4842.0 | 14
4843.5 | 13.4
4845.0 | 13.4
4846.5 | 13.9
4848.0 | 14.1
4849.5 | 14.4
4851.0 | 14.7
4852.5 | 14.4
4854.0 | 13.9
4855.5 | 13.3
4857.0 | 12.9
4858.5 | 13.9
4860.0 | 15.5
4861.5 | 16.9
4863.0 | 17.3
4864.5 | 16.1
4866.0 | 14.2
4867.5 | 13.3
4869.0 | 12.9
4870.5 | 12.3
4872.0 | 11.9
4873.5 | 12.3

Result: 1.11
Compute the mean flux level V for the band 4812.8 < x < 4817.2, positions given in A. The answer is 15.3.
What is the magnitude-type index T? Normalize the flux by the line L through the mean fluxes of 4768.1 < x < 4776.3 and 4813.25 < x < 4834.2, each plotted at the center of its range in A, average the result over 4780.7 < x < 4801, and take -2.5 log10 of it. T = 0.04 mag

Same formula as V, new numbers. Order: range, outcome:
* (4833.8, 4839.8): 14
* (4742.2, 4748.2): 16.2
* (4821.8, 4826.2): 14.7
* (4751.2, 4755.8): 15.1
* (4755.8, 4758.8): 14.5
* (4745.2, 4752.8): 14.8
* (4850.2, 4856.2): 14.1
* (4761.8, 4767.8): 14.1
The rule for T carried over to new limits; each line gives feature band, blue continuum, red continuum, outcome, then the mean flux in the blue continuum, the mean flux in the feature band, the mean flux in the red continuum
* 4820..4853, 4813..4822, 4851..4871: 0.035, 14.8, 14.2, 14.4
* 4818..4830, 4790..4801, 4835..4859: -0.027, 14.2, 14.4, 13.9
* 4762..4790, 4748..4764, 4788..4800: 0.070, 14.8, 13.5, 14.2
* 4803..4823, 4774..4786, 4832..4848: -0.079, 13.3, 14.7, 13.9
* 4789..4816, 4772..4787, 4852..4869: -0.053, 13.4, 14.4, 14.6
